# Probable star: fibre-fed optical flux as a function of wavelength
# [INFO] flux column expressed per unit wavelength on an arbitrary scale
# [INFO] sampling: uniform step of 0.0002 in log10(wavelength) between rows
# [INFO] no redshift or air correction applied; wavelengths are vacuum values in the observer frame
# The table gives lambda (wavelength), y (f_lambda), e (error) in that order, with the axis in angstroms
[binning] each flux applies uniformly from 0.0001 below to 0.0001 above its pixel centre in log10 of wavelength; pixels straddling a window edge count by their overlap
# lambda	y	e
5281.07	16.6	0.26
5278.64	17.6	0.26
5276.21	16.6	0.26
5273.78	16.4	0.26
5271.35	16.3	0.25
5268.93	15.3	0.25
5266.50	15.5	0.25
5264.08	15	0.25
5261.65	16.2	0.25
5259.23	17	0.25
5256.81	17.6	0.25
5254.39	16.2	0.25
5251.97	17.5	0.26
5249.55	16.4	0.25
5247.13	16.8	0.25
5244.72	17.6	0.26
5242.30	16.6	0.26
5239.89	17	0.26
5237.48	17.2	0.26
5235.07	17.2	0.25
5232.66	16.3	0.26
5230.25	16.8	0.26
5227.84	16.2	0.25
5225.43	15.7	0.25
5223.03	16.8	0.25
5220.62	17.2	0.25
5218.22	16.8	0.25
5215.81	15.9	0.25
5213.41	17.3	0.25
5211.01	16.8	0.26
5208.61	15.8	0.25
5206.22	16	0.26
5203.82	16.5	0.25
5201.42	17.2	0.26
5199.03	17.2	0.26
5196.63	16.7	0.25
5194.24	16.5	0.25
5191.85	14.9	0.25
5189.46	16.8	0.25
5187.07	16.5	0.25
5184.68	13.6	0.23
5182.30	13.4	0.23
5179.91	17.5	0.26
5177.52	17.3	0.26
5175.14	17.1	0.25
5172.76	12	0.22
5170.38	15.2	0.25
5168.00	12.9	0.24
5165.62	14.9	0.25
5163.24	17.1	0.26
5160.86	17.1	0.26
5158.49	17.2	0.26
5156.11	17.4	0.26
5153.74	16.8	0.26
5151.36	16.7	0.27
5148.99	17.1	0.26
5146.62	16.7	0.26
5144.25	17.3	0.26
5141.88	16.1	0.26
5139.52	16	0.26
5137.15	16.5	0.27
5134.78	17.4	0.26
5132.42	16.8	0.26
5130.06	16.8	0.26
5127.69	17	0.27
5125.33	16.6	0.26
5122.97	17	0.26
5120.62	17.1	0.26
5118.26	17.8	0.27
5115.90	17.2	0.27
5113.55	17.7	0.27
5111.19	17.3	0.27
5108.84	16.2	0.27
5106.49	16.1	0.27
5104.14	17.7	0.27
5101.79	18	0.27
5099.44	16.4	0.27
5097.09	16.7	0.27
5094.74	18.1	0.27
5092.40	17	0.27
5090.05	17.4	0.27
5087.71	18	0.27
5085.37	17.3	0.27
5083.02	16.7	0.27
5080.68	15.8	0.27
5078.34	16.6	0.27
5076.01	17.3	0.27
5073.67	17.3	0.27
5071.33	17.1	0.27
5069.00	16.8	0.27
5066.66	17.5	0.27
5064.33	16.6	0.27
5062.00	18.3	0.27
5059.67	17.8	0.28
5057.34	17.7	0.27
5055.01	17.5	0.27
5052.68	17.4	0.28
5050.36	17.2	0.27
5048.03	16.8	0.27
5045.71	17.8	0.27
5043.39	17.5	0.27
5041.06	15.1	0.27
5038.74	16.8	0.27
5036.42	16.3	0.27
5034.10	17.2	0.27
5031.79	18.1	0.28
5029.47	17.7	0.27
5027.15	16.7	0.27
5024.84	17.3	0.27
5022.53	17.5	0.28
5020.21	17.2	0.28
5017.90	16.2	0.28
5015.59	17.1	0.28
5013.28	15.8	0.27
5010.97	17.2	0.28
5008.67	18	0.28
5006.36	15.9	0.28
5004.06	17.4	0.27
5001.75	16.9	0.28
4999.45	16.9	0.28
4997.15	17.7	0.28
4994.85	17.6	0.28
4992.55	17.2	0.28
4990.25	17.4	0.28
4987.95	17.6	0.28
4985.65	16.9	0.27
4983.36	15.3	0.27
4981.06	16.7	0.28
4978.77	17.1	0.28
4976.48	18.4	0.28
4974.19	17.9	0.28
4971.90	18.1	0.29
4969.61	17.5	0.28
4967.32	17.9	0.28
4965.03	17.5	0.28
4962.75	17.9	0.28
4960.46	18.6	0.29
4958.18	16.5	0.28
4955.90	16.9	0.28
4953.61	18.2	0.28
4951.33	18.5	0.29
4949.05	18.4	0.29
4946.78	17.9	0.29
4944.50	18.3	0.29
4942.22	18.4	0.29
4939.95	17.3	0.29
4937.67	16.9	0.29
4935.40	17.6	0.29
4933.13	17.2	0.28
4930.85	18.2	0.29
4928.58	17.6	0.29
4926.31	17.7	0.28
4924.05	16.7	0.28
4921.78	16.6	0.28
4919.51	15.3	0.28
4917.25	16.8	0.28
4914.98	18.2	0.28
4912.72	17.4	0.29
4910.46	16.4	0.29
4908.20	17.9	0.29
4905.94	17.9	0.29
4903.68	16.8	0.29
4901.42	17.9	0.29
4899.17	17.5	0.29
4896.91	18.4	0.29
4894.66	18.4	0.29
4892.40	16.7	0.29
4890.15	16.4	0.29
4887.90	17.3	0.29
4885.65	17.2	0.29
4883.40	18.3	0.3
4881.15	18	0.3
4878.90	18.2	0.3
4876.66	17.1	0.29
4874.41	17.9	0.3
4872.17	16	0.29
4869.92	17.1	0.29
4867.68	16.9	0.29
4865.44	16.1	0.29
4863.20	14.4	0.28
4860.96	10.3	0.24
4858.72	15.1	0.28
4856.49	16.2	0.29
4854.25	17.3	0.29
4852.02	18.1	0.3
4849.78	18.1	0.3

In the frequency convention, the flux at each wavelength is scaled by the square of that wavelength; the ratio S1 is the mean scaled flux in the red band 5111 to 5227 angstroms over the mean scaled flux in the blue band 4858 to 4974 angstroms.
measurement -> 1.1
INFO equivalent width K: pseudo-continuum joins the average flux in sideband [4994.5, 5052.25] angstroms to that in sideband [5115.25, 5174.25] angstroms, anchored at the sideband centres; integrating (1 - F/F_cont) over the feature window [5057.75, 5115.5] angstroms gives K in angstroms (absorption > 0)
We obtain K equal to -1.5 angstroms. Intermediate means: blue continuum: 17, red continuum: 16.4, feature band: 17.2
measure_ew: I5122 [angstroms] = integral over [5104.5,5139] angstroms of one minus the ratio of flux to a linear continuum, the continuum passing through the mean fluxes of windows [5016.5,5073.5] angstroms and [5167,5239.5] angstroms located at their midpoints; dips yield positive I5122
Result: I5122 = -0.61 angstroms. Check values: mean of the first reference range 17.2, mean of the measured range 17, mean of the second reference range 16.1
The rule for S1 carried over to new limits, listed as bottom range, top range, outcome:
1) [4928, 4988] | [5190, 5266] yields 1.05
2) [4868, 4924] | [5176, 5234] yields 1.07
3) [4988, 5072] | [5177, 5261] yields 1.04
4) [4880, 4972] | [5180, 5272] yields 1.05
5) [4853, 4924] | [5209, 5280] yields 1.13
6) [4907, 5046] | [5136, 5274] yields 1.03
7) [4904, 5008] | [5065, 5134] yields 1.04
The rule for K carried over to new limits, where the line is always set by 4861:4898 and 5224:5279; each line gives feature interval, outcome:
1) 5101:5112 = -0.21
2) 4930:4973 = -2.30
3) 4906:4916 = -0.35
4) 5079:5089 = -0.12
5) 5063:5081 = -0.21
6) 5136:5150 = 0.05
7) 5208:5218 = 0.04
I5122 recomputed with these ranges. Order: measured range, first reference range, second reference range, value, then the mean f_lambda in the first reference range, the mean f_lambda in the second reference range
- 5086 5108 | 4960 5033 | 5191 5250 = -0.34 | 17.3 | 16.6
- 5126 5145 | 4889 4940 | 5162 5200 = -1.00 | 17.3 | 15.6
